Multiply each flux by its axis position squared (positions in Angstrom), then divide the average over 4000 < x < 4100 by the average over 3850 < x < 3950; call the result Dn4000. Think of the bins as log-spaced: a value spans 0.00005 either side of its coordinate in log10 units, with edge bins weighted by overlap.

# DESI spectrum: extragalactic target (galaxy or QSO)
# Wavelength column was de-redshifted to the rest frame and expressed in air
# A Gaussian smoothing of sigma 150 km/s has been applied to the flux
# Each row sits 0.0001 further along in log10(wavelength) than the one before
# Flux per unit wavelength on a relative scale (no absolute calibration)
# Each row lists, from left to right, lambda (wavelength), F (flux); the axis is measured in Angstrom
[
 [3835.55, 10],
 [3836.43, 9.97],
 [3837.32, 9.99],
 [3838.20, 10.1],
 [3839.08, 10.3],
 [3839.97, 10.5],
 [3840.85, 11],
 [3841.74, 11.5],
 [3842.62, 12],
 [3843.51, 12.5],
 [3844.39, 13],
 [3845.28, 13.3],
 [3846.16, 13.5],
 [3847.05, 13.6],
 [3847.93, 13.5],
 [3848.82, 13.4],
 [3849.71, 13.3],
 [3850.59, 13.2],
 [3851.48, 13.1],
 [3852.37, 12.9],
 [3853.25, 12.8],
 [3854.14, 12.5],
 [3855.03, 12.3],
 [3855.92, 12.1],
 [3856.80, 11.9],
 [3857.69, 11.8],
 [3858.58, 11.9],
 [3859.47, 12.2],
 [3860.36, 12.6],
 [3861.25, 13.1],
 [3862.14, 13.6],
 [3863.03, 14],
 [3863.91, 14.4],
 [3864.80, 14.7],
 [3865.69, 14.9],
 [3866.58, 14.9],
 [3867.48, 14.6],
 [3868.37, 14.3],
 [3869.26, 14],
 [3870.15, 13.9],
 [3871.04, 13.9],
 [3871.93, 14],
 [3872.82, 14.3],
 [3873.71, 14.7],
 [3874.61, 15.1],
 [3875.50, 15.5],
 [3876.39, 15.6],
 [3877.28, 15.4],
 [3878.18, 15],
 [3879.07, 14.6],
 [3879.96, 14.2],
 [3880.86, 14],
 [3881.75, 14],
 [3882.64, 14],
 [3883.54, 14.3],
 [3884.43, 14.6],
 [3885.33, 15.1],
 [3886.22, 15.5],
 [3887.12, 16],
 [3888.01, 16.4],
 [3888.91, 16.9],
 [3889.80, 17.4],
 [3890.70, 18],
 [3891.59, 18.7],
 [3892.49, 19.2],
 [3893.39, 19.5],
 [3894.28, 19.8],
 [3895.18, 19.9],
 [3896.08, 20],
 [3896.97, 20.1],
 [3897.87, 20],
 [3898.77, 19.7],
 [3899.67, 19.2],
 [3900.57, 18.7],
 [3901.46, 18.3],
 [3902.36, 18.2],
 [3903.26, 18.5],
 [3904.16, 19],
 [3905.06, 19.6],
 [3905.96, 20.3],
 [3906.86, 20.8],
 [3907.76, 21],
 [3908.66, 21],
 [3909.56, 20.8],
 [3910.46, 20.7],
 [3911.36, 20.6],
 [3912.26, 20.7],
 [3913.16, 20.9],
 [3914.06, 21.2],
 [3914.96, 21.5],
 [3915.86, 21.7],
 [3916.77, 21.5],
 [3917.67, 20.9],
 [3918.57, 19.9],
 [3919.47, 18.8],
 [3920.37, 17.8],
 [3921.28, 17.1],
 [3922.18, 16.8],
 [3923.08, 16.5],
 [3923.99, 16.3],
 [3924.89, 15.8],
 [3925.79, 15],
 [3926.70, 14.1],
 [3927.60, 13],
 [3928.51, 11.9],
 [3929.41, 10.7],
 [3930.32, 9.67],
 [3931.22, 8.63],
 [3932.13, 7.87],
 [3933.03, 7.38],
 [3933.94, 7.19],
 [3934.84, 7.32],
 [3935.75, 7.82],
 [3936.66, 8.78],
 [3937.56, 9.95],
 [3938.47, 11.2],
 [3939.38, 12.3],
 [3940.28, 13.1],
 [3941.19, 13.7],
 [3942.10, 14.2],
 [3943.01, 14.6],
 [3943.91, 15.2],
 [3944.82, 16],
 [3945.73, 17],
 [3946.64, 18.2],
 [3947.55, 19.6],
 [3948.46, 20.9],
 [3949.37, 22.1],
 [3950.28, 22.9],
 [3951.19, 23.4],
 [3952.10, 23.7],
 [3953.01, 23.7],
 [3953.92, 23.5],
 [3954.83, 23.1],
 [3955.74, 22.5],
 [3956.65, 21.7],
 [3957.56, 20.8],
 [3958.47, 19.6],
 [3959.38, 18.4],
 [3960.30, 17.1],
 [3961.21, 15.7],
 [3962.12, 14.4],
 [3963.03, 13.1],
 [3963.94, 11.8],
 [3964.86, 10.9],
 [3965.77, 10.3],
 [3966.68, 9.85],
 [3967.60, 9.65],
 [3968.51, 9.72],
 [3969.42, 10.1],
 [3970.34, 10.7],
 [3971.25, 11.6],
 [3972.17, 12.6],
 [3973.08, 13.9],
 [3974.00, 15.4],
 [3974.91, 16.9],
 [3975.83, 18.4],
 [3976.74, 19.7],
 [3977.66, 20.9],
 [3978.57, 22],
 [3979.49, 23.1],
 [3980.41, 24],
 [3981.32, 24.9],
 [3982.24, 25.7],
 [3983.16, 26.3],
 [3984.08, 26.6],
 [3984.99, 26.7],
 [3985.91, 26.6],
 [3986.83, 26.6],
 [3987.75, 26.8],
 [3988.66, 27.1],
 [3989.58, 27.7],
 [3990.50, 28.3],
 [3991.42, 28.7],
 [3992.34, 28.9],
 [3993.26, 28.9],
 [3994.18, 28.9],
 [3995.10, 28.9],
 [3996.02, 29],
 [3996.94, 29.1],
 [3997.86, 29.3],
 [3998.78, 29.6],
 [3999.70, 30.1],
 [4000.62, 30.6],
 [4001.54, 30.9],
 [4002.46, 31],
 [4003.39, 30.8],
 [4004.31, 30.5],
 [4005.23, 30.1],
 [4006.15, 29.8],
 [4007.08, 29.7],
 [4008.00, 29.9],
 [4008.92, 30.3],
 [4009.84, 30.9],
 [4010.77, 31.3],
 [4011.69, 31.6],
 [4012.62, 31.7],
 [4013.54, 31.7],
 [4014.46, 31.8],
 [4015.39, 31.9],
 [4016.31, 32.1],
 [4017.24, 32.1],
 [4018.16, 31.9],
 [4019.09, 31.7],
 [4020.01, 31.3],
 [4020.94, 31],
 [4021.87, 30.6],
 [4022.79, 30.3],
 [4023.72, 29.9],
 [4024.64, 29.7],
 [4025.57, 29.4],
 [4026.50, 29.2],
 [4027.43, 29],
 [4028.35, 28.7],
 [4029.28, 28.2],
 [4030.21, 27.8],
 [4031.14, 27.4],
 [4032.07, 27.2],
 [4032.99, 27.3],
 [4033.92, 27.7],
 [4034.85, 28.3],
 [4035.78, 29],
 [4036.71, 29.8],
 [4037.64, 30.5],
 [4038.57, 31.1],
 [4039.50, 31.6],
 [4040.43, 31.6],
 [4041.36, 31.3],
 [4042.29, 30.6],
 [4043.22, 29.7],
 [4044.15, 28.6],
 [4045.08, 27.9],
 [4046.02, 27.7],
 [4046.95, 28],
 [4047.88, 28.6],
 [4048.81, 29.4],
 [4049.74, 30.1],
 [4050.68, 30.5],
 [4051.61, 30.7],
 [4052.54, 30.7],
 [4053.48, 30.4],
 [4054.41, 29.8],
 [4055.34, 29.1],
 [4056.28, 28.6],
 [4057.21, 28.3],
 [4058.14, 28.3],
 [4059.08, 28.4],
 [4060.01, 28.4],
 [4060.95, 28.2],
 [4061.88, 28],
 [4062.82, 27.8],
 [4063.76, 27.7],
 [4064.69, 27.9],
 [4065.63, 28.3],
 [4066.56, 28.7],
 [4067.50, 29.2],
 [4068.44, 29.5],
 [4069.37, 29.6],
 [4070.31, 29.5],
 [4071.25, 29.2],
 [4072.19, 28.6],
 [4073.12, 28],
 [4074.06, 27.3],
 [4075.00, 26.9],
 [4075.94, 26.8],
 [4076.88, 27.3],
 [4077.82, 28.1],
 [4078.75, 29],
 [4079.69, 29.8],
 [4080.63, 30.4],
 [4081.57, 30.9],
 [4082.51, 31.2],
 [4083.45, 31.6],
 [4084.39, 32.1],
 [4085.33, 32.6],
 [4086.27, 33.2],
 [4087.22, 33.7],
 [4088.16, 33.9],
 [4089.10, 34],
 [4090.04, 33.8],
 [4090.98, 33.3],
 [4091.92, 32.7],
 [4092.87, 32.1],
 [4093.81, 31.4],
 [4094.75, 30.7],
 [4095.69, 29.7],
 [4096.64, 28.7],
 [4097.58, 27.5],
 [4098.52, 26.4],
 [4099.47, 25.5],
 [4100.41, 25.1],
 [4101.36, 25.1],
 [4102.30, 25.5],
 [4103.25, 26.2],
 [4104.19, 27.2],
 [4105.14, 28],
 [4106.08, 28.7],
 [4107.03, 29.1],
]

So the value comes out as 2.05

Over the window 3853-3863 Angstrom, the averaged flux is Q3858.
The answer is 12.5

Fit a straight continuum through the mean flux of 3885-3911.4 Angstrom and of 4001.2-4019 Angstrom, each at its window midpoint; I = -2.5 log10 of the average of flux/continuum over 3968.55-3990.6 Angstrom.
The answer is 0.31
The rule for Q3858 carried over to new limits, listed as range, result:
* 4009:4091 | 29.8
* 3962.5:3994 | 19.9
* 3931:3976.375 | 15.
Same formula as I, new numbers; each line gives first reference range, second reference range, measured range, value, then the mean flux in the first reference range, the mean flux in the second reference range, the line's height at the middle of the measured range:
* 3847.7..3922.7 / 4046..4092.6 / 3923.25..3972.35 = 0.39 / 16.5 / 29.7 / 21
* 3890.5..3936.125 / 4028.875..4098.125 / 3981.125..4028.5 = -0.19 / 17.2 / 29.6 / 24.8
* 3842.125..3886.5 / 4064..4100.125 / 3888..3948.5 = 0.05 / 13.7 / 29.9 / 17.8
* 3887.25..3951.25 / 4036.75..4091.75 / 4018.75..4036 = -0.10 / 16.9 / 29.8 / 26.5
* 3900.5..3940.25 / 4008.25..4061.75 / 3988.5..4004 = -0.17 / 16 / 29.8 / 25.1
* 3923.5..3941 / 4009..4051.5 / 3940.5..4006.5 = -0.14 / 11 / 30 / 19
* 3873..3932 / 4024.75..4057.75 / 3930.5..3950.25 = 0.49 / 17.3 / 29.3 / 20.6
